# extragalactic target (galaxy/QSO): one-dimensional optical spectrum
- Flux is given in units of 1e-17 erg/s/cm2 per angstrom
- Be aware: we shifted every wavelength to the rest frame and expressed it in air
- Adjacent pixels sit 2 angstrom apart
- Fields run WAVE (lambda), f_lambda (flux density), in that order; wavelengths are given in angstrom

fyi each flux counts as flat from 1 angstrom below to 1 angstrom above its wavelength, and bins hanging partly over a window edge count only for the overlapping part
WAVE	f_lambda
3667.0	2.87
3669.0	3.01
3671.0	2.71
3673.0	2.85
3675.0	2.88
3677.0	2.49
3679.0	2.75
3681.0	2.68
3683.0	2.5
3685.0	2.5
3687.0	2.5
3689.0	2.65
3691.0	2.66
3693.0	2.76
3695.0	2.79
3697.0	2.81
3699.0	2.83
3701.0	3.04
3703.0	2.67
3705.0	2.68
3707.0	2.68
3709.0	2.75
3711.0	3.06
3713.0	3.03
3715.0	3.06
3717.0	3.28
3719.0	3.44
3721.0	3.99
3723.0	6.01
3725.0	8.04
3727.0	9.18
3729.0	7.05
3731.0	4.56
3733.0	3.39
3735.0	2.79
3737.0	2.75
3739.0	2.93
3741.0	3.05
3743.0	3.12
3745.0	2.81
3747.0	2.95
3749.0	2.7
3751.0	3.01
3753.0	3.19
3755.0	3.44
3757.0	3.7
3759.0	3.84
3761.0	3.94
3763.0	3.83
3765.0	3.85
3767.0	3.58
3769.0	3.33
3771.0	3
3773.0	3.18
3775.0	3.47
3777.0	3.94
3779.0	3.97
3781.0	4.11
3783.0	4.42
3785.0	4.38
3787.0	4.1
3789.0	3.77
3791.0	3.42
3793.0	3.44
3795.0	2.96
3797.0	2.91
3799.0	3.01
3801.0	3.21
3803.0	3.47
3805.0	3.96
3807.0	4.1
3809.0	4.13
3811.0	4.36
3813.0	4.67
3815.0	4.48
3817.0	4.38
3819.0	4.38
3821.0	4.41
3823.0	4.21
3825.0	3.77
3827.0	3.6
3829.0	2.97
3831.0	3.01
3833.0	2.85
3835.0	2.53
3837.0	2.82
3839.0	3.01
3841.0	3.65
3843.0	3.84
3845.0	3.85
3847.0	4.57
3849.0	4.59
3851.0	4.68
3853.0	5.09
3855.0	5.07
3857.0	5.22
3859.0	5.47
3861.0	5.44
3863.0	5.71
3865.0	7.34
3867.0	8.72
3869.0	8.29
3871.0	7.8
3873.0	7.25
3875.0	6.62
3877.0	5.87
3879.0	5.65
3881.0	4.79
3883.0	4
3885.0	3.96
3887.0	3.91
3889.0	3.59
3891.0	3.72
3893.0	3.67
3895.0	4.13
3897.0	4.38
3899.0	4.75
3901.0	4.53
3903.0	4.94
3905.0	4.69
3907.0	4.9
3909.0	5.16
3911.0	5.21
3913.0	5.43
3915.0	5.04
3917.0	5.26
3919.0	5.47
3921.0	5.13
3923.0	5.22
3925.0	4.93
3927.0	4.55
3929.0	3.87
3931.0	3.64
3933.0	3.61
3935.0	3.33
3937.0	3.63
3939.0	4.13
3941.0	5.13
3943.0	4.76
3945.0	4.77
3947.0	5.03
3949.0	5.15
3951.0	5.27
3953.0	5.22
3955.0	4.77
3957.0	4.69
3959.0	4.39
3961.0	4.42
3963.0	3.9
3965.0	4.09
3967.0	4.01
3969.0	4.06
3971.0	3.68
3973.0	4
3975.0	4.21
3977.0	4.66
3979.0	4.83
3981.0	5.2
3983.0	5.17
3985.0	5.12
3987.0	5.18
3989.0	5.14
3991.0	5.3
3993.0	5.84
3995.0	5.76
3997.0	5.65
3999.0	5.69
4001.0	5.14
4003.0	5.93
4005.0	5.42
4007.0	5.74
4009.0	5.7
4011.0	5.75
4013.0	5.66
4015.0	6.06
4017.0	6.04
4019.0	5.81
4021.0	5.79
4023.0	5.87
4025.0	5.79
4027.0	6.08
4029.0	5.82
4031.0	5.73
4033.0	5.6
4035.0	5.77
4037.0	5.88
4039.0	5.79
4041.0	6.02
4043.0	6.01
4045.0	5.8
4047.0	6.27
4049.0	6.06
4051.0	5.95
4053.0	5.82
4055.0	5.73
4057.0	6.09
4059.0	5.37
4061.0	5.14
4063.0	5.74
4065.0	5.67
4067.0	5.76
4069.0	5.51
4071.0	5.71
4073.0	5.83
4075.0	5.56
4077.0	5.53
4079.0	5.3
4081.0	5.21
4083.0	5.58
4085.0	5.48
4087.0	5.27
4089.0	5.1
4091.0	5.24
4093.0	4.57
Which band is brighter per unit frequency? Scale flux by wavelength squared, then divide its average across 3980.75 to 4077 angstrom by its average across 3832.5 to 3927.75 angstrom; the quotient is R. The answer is 1.24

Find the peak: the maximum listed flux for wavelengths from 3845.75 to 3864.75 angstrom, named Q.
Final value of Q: 5.71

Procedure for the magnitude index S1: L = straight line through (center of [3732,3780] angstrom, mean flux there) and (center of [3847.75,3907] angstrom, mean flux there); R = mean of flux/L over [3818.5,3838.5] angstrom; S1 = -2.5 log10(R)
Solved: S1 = 0.294 mag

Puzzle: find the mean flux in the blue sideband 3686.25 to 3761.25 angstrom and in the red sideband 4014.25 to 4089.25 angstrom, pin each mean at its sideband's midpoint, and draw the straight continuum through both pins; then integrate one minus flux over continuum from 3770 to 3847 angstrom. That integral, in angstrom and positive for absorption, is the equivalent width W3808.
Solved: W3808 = 7.89 angstrom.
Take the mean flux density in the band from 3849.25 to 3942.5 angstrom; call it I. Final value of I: 5.06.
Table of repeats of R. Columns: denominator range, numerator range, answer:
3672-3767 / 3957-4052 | 1.80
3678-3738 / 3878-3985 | 1.43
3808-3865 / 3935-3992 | 1.17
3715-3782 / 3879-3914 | 1.24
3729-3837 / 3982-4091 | 1.79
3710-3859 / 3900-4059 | 1.47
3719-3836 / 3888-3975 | 1.27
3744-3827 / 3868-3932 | 1.43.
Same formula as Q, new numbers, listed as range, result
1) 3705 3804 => 9.18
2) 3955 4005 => 5.93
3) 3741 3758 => 3.7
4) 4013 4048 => 6.27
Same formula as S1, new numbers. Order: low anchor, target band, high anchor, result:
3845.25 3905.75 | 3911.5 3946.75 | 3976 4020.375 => 0.17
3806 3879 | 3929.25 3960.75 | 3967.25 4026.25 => 0.15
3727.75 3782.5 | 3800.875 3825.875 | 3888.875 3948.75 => -0.06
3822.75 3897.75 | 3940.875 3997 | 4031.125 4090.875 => 0.10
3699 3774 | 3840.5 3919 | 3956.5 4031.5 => -0.14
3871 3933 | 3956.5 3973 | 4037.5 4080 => 0.25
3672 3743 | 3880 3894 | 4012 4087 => 0.18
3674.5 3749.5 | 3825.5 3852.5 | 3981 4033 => 0.22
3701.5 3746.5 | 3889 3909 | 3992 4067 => 0.13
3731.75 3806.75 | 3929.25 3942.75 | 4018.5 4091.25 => 0.20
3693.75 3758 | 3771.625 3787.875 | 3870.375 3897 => 0.04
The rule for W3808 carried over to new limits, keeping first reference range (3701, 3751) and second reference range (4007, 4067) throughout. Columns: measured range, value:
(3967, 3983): 3.0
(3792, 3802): 2.7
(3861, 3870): -4.9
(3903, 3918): -0.3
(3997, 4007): 0.0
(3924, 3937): 3.0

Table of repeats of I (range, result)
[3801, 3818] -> 4.14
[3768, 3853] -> 3.75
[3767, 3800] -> 3.59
